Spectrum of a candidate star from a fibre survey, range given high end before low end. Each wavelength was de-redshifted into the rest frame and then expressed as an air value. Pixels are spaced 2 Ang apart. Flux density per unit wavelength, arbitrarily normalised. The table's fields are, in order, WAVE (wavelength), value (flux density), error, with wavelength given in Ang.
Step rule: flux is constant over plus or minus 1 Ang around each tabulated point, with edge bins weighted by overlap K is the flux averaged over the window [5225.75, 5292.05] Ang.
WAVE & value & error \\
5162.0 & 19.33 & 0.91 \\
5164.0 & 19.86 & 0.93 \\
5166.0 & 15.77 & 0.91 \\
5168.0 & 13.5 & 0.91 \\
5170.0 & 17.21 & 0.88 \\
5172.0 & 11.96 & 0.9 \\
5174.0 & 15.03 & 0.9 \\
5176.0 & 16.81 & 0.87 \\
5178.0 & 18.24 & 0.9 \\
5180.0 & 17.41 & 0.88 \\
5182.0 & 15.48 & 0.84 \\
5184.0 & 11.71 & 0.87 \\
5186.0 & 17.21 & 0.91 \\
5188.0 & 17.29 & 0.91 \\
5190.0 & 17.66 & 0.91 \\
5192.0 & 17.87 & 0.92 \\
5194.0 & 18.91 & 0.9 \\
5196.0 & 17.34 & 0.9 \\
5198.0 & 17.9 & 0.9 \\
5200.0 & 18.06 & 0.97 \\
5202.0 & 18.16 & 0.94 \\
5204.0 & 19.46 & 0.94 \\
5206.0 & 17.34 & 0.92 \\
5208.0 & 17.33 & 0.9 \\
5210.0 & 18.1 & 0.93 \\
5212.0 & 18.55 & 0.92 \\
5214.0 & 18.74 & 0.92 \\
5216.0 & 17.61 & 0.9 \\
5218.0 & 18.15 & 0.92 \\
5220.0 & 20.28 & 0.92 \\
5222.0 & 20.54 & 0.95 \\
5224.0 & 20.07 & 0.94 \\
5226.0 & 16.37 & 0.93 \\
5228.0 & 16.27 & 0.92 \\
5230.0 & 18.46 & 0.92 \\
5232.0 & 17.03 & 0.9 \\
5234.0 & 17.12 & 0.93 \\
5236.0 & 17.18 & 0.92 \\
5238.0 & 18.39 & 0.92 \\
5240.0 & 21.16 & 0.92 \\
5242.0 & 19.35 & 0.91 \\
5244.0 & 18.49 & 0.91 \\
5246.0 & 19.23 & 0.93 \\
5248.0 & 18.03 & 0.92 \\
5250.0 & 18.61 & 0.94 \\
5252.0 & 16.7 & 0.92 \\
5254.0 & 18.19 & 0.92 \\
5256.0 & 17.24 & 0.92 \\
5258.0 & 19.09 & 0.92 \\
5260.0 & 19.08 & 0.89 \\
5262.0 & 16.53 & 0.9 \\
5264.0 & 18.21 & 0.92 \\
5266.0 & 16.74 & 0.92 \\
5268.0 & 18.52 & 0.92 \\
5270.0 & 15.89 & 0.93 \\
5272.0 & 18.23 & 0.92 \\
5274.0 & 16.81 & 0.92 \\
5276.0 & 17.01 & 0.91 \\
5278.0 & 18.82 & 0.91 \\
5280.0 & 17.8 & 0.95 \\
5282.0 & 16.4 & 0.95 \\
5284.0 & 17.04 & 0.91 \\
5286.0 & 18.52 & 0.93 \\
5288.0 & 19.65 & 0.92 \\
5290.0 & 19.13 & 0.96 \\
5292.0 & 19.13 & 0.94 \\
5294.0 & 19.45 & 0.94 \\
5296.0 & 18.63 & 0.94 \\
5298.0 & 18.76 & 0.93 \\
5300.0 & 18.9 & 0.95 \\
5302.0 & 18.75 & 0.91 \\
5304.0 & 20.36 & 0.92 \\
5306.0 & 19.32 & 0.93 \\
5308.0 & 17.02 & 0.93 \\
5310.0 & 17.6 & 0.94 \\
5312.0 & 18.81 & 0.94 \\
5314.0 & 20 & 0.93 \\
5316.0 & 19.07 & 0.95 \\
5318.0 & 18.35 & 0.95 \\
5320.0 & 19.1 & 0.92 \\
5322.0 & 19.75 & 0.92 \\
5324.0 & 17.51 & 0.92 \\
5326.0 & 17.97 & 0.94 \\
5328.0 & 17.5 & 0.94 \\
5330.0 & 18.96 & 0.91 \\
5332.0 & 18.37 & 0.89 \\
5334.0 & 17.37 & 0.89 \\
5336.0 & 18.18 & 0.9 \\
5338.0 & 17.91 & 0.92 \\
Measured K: 18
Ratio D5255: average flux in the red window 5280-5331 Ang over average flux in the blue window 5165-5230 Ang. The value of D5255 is 1.08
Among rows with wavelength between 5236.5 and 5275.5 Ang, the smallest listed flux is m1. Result 15.89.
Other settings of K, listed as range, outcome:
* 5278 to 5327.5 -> 18.6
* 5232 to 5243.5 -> 18.5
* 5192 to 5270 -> 18.2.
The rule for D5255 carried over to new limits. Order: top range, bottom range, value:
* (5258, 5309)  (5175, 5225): 1.02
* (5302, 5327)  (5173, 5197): 1.12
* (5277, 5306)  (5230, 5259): 1.02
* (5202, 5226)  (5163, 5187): 1.17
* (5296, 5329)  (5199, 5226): 1.01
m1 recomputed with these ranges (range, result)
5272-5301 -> 16.4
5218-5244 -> 16.27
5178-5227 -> 11.71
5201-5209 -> 17.33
